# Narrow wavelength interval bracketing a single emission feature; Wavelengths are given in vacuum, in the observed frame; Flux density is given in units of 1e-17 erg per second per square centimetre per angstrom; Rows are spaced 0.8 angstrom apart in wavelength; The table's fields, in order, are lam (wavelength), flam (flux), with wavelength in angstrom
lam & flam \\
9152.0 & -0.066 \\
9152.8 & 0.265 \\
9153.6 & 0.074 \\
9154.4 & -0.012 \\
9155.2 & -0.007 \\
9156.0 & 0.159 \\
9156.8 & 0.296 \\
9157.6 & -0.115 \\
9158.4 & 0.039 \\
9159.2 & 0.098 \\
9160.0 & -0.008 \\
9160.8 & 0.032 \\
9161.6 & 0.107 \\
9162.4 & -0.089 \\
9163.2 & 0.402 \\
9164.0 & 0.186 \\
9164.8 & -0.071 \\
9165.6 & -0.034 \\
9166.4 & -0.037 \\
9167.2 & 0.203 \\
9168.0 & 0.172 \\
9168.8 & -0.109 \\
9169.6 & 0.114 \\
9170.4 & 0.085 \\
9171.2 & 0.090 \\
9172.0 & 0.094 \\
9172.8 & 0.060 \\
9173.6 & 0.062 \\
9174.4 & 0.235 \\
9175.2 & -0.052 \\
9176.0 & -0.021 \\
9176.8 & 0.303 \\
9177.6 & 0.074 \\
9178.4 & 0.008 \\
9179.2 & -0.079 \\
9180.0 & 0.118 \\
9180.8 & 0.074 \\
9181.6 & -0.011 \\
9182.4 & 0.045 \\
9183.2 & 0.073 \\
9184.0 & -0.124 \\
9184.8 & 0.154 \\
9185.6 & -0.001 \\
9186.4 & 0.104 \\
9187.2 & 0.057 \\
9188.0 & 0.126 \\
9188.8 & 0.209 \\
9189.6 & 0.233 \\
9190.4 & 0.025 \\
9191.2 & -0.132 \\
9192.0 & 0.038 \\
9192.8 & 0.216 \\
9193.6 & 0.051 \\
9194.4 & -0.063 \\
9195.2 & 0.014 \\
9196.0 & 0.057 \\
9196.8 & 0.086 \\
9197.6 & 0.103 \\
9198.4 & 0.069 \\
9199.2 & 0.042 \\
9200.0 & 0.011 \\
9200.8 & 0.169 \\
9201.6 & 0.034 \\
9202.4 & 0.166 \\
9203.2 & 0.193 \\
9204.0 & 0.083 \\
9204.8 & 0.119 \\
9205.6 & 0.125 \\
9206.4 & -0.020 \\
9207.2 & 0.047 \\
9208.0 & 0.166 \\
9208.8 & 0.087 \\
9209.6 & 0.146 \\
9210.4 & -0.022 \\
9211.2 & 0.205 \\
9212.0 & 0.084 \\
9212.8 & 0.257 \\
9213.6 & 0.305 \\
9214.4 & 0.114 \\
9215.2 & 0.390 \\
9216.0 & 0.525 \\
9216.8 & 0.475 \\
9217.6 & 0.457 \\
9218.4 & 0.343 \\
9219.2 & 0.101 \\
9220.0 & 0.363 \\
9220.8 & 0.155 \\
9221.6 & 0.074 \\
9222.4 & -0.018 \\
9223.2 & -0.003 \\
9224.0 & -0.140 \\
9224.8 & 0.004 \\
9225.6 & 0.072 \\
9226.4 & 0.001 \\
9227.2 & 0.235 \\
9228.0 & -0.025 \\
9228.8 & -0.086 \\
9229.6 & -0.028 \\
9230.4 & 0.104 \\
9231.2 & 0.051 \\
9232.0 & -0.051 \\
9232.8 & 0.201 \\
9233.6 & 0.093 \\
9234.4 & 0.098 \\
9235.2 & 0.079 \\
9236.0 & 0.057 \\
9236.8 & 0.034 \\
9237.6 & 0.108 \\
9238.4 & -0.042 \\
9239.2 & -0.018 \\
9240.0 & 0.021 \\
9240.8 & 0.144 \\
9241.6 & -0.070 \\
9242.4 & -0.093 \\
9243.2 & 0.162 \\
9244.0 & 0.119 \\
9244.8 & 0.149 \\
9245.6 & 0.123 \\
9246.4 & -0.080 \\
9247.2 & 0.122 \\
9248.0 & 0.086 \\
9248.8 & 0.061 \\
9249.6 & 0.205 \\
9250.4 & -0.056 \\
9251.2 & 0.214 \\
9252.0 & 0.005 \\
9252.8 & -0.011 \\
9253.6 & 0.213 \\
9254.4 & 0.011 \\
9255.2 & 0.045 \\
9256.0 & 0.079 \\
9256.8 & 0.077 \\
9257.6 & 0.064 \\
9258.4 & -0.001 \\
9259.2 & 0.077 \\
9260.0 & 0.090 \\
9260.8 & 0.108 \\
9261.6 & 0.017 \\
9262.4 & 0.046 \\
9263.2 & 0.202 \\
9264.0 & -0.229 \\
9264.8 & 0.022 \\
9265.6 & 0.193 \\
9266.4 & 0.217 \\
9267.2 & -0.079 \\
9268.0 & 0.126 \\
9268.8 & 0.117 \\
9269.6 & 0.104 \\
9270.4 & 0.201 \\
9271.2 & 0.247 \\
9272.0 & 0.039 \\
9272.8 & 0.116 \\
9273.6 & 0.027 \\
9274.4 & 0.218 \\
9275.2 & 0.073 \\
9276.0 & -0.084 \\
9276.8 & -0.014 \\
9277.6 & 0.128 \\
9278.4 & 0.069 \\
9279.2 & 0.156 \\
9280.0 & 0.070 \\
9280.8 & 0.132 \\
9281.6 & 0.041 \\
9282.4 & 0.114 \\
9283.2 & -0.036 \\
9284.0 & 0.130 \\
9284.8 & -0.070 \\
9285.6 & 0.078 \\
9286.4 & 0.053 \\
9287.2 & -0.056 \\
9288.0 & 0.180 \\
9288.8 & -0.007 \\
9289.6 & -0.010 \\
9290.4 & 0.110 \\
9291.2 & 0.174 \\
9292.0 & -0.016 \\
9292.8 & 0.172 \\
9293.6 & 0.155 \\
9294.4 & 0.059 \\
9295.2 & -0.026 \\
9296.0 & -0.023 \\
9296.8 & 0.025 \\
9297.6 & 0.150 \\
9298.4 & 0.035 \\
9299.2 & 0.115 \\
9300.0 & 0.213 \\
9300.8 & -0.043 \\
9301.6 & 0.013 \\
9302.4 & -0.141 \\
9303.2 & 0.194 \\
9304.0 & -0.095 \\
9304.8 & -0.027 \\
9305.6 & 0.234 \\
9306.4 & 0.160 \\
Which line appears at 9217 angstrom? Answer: H-gamma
